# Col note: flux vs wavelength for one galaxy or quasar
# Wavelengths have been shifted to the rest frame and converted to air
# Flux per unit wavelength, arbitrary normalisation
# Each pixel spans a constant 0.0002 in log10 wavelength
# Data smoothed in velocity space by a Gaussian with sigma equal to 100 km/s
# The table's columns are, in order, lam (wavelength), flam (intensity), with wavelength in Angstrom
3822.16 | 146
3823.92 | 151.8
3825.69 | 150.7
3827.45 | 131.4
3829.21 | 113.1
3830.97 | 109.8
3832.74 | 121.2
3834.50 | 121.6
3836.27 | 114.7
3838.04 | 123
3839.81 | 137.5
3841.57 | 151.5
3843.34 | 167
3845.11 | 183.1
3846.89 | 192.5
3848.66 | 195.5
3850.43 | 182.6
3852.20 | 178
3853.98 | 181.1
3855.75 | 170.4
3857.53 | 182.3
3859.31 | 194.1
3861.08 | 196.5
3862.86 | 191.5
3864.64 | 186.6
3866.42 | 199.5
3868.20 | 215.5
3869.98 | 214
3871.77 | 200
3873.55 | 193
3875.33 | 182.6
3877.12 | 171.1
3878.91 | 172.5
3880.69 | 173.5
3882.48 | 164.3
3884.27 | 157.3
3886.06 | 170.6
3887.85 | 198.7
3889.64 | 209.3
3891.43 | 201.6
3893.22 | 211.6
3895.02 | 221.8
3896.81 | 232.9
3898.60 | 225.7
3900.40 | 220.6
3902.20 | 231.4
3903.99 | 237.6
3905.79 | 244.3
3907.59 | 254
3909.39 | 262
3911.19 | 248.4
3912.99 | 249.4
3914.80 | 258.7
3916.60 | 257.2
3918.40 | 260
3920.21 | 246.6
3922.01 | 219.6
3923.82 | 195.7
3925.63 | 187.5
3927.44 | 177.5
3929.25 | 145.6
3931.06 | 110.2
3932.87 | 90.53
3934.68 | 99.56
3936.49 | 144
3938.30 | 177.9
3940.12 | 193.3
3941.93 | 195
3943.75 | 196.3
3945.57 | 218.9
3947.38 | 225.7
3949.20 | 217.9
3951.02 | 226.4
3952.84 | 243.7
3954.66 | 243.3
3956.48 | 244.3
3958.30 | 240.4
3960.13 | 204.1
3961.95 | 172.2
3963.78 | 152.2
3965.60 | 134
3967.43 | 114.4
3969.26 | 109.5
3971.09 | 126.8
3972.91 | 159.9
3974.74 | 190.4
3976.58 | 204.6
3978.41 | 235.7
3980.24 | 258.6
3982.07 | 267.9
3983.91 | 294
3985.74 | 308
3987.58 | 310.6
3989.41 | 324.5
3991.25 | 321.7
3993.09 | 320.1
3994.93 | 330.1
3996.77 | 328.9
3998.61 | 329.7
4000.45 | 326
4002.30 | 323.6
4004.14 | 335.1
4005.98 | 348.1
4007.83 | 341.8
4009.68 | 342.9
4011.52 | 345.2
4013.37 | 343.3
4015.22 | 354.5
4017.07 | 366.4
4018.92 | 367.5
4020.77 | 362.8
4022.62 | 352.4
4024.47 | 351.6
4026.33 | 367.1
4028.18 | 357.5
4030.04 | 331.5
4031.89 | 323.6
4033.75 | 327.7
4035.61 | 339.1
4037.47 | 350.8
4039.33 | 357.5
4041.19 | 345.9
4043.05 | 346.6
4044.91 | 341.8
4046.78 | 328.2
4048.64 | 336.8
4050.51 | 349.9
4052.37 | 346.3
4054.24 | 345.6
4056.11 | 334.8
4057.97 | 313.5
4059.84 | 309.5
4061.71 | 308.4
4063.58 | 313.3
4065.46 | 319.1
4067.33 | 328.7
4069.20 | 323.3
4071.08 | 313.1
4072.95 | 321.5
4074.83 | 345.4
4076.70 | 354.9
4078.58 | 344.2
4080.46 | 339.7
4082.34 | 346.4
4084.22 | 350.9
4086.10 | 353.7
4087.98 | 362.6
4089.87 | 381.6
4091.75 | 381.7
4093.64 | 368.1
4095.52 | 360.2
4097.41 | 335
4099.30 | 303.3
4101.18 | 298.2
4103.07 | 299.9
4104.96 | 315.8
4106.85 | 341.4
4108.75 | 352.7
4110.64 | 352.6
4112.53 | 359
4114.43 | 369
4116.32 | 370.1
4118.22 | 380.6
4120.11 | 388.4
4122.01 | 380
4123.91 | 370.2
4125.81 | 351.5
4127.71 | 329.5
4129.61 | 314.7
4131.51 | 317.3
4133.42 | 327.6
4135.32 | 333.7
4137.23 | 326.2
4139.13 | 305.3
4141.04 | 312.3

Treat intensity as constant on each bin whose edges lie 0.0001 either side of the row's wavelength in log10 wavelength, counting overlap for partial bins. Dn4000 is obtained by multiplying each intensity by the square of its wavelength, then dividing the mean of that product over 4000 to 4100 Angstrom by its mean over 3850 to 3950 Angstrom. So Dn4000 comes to 1.9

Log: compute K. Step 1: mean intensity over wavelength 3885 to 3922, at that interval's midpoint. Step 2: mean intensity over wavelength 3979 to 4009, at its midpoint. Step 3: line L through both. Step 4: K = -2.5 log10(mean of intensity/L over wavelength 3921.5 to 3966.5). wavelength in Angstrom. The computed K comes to 0.40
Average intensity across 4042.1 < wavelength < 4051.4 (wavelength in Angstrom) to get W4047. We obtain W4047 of 340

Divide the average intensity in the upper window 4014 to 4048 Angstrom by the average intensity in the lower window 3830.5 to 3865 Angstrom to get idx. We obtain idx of 2.1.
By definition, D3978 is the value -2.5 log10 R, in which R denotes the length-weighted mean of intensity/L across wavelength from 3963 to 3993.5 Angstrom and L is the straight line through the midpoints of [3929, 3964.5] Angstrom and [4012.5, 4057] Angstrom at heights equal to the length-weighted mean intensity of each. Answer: 0.115 mag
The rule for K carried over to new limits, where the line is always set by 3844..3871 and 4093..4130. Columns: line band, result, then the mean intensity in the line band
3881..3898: 0.08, 196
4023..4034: -0.16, 345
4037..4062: -0.10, 337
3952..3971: 0.36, 183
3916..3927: 0.02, 225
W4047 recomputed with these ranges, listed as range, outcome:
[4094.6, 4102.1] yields 324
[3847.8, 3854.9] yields 184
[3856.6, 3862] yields 191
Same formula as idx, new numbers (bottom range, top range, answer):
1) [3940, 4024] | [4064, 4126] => 1.31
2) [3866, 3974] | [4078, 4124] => 1.78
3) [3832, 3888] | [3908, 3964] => 1.17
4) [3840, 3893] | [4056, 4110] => 1.81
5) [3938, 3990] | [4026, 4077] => 1.57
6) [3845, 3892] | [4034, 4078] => 1.78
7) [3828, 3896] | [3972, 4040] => 1.82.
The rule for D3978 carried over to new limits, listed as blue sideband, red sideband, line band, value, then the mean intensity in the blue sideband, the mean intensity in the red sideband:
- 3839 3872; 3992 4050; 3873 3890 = 0.18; 185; 343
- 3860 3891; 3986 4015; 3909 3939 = 0.23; 188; 331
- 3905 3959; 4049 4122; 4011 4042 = -0.20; 209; 342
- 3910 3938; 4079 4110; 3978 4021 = -0.24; 193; 343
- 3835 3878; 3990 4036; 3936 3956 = 0.28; 179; 341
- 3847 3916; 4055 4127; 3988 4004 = -0.16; 205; 343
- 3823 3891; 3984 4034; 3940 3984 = 0.38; 170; 338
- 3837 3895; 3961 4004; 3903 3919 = -0.21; 183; 247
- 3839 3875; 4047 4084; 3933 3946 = 0.40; 186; 332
